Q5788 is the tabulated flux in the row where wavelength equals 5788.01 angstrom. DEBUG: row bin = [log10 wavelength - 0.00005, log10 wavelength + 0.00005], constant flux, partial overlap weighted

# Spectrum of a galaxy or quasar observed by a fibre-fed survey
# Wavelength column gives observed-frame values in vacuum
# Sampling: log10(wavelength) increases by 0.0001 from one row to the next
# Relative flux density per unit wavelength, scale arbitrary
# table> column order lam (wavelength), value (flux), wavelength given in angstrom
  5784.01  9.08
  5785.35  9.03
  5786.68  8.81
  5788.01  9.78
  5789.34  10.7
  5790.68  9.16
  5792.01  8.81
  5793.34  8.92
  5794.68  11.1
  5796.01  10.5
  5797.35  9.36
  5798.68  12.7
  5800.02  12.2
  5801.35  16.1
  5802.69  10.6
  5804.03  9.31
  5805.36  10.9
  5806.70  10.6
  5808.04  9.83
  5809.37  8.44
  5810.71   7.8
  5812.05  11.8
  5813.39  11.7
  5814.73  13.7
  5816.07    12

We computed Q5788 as 9.78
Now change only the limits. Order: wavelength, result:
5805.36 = 10.9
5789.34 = 10.7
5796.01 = 10.5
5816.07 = 12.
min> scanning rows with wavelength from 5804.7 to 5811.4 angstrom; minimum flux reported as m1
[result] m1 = 7.8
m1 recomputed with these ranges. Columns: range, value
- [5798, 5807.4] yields 9.31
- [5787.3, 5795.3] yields 8.81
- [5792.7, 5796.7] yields 8.92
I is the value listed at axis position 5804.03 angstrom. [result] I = 9.31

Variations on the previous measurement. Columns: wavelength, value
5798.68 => 12.7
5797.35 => 9.36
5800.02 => 12.2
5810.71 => 7.8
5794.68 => 11.1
